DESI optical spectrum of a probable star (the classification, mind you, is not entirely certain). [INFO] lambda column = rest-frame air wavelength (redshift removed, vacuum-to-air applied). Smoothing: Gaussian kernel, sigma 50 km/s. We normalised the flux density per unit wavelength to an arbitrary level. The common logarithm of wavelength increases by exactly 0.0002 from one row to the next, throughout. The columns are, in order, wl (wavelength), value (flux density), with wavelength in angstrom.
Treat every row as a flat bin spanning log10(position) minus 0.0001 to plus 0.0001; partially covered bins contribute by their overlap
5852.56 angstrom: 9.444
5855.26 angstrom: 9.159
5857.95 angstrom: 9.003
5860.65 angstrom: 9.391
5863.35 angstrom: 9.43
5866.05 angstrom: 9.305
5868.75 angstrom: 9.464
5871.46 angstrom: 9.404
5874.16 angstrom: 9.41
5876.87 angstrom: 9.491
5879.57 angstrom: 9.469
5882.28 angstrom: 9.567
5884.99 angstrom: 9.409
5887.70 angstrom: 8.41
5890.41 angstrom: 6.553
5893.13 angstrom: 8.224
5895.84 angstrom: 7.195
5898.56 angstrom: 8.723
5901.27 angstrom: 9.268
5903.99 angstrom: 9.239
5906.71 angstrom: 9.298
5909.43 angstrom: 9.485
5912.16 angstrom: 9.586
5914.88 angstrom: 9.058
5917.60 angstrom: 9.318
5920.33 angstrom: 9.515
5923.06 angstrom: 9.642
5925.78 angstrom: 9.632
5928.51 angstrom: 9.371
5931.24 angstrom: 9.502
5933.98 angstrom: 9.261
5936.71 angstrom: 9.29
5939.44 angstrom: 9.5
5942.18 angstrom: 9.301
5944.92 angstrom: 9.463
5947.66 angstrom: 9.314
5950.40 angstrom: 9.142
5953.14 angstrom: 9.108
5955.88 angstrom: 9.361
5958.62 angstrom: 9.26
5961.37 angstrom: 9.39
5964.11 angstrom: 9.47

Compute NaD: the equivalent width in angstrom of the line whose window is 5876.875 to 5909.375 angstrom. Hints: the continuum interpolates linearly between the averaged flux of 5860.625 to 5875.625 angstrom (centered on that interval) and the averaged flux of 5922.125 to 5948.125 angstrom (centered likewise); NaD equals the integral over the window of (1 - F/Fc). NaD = 2.3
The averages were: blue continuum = 9.4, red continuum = 9.43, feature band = 8.74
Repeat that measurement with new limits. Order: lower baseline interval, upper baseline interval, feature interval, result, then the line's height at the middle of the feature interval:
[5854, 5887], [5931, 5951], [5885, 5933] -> 2.0 angstrom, 9.35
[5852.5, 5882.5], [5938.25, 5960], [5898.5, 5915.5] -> 0.1 angstrom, 9.34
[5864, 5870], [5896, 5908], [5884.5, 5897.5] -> 1.7 angstrom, 9.08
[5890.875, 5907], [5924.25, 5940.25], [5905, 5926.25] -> -1.1 angstrom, 8.97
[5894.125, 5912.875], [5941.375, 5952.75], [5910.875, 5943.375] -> -1.0 angstrom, 9.12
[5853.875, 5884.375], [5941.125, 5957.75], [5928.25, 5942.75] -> -0.1 angstrom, 9.3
